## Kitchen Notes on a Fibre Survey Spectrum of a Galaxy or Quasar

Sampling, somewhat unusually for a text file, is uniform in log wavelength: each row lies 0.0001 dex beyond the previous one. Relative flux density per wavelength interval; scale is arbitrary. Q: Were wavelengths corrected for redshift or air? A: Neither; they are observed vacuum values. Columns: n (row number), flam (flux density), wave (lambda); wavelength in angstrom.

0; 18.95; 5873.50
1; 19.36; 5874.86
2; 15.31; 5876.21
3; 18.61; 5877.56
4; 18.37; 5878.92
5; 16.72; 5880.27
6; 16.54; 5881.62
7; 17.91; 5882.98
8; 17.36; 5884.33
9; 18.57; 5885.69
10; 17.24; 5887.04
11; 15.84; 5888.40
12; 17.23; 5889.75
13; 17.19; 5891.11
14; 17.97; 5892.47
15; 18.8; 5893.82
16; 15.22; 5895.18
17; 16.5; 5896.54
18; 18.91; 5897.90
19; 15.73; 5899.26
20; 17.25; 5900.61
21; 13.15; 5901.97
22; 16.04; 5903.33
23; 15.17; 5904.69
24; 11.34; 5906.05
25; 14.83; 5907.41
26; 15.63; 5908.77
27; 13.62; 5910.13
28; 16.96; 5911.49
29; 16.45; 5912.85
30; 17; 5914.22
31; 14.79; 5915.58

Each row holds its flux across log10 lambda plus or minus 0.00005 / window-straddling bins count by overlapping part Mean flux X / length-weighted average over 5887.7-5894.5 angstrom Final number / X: 17.4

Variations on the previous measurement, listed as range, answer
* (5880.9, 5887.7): 17.5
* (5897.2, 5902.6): 16.3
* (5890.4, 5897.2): 17.1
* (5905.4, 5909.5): 14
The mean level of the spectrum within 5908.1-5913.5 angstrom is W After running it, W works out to 15.7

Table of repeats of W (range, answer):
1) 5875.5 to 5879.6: 17.5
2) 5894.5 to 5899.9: 16.6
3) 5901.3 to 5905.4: 14.8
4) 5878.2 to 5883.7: 17.4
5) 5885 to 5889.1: 17.2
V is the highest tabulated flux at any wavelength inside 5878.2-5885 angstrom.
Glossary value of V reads 18.37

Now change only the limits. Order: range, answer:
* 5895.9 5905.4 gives 18.91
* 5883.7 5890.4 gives 18.57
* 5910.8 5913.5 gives 16.96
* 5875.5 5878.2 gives 18.61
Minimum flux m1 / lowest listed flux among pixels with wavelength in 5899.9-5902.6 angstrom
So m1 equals 13.15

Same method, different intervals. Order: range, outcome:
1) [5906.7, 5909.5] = 14.83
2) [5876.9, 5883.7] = 16.54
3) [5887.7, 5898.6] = 15.22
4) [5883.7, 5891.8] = 15.84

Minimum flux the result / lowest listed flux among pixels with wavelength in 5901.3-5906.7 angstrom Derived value 11.34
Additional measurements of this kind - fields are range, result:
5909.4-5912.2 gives 13.62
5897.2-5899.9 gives 15.73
